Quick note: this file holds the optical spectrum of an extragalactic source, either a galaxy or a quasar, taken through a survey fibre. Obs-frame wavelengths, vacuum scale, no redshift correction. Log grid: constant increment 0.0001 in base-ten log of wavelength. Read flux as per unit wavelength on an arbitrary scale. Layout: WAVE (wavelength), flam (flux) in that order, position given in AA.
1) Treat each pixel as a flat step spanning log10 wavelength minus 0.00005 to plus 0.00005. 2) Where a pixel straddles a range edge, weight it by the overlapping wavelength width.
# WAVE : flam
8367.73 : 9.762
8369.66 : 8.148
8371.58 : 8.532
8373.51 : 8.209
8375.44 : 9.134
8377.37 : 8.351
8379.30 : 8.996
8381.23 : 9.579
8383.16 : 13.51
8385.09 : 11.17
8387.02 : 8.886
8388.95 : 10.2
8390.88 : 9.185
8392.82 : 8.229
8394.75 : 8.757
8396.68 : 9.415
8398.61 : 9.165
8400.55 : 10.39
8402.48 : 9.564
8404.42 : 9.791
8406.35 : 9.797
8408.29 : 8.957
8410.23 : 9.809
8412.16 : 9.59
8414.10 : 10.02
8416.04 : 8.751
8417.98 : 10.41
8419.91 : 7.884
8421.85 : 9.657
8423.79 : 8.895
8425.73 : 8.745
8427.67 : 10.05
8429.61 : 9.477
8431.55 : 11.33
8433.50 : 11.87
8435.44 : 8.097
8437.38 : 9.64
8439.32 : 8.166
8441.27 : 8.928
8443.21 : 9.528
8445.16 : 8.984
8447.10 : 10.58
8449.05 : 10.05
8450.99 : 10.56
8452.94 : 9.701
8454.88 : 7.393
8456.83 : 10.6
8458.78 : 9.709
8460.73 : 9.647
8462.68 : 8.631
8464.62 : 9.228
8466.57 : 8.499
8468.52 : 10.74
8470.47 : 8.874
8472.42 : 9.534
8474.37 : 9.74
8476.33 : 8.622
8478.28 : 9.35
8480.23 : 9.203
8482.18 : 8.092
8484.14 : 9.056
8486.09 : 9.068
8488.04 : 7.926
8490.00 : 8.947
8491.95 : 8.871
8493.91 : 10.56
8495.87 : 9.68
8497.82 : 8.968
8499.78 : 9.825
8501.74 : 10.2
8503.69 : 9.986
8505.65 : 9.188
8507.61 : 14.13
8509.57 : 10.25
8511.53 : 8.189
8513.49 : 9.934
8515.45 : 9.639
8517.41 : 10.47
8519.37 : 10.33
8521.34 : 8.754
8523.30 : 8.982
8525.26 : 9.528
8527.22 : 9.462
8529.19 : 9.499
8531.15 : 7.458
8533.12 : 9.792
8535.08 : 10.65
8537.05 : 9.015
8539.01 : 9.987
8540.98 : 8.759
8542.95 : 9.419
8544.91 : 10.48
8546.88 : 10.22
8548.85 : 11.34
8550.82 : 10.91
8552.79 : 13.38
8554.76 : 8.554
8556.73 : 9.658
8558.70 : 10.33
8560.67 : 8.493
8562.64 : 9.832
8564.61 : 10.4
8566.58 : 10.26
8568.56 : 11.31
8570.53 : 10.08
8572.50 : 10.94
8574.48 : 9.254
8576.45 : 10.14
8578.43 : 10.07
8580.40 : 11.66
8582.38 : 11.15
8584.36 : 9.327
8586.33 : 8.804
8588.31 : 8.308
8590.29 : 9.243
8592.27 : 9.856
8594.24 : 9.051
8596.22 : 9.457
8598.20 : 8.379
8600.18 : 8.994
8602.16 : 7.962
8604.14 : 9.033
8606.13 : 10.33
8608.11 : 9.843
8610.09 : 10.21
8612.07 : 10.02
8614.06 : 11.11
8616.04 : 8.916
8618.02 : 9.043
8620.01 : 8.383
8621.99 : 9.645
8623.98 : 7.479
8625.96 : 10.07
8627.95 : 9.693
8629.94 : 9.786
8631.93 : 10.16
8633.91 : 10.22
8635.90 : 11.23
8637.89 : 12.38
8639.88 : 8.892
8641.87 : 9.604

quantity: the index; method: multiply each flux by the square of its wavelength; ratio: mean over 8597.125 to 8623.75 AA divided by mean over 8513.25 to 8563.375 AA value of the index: 0.97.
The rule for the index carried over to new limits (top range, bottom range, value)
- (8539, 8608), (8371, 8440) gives 1.08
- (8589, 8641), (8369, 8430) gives 1.07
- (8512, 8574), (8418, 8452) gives 1.06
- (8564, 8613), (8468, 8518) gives 1.04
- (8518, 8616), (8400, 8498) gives 1.07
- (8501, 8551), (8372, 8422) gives 1.07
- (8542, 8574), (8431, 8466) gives 1.11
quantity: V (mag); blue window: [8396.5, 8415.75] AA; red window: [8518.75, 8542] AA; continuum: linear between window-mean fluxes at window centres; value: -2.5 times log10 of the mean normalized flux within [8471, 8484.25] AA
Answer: 0.04 mag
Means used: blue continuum 9.63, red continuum 9.33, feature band 9.08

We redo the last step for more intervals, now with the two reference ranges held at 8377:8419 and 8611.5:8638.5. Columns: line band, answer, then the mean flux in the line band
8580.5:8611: 0.05 mag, 9.39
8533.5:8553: -0.05 mag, 10.3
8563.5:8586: -0.06 mag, 10.4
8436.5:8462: 0.03 mag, 9.49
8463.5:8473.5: 0.04 mag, 9.38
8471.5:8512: 0.03 mag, 9.51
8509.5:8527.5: 0.03 mag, 9.52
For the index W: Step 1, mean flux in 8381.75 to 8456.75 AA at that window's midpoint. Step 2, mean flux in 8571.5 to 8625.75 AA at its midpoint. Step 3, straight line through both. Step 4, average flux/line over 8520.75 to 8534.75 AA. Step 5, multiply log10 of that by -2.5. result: 0.05 mag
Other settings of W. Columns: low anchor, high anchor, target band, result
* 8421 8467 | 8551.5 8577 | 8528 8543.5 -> 0.08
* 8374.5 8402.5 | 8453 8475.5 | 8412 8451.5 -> -0.01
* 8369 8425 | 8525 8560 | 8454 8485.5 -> 0.06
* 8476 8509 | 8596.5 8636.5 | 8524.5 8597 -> -0.04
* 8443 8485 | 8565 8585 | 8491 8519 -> -0.03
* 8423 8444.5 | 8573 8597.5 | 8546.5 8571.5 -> -0.08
